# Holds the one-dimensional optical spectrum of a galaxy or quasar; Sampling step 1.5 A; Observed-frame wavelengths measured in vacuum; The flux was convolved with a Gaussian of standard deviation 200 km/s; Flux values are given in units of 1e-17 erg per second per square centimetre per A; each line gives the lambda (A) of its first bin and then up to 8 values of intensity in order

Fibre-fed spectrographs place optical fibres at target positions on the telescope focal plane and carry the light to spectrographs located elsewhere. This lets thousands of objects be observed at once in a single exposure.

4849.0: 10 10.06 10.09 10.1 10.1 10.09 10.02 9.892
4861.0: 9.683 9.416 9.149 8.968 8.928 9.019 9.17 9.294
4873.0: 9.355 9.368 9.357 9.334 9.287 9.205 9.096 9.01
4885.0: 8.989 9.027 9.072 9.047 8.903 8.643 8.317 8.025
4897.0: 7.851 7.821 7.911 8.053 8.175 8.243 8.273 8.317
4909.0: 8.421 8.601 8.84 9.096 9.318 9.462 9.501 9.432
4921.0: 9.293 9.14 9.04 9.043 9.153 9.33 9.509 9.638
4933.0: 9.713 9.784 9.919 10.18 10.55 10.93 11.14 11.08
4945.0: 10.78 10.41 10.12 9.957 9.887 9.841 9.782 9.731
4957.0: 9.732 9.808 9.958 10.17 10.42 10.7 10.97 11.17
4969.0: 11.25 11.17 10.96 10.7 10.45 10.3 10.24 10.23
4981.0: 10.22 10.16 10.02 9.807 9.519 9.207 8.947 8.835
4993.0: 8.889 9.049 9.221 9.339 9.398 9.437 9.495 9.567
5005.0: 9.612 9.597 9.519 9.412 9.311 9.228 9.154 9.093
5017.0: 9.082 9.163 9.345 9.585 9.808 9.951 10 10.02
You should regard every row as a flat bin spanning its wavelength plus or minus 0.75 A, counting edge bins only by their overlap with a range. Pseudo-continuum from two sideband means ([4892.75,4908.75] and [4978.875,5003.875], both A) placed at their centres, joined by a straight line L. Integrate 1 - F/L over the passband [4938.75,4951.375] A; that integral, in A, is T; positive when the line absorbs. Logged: -2.5 A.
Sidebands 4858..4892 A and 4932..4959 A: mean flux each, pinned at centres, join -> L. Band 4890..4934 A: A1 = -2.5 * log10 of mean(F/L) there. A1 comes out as 0.11 mag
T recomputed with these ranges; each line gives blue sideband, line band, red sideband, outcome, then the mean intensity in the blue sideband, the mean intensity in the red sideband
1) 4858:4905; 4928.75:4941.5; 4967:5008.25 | -0.9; 8.91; 9.86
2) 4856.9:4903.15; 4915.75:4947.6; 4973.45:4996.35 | -1.8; 8.97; 9.72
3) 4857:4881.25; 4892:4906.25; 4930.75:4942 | 2.3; 9.35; 10.2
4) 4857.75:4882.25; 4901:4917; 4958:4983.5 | 1.9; 9.32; 10.5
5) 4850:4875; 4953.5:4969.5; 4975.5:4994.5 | -1.1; 9.57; 9.68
